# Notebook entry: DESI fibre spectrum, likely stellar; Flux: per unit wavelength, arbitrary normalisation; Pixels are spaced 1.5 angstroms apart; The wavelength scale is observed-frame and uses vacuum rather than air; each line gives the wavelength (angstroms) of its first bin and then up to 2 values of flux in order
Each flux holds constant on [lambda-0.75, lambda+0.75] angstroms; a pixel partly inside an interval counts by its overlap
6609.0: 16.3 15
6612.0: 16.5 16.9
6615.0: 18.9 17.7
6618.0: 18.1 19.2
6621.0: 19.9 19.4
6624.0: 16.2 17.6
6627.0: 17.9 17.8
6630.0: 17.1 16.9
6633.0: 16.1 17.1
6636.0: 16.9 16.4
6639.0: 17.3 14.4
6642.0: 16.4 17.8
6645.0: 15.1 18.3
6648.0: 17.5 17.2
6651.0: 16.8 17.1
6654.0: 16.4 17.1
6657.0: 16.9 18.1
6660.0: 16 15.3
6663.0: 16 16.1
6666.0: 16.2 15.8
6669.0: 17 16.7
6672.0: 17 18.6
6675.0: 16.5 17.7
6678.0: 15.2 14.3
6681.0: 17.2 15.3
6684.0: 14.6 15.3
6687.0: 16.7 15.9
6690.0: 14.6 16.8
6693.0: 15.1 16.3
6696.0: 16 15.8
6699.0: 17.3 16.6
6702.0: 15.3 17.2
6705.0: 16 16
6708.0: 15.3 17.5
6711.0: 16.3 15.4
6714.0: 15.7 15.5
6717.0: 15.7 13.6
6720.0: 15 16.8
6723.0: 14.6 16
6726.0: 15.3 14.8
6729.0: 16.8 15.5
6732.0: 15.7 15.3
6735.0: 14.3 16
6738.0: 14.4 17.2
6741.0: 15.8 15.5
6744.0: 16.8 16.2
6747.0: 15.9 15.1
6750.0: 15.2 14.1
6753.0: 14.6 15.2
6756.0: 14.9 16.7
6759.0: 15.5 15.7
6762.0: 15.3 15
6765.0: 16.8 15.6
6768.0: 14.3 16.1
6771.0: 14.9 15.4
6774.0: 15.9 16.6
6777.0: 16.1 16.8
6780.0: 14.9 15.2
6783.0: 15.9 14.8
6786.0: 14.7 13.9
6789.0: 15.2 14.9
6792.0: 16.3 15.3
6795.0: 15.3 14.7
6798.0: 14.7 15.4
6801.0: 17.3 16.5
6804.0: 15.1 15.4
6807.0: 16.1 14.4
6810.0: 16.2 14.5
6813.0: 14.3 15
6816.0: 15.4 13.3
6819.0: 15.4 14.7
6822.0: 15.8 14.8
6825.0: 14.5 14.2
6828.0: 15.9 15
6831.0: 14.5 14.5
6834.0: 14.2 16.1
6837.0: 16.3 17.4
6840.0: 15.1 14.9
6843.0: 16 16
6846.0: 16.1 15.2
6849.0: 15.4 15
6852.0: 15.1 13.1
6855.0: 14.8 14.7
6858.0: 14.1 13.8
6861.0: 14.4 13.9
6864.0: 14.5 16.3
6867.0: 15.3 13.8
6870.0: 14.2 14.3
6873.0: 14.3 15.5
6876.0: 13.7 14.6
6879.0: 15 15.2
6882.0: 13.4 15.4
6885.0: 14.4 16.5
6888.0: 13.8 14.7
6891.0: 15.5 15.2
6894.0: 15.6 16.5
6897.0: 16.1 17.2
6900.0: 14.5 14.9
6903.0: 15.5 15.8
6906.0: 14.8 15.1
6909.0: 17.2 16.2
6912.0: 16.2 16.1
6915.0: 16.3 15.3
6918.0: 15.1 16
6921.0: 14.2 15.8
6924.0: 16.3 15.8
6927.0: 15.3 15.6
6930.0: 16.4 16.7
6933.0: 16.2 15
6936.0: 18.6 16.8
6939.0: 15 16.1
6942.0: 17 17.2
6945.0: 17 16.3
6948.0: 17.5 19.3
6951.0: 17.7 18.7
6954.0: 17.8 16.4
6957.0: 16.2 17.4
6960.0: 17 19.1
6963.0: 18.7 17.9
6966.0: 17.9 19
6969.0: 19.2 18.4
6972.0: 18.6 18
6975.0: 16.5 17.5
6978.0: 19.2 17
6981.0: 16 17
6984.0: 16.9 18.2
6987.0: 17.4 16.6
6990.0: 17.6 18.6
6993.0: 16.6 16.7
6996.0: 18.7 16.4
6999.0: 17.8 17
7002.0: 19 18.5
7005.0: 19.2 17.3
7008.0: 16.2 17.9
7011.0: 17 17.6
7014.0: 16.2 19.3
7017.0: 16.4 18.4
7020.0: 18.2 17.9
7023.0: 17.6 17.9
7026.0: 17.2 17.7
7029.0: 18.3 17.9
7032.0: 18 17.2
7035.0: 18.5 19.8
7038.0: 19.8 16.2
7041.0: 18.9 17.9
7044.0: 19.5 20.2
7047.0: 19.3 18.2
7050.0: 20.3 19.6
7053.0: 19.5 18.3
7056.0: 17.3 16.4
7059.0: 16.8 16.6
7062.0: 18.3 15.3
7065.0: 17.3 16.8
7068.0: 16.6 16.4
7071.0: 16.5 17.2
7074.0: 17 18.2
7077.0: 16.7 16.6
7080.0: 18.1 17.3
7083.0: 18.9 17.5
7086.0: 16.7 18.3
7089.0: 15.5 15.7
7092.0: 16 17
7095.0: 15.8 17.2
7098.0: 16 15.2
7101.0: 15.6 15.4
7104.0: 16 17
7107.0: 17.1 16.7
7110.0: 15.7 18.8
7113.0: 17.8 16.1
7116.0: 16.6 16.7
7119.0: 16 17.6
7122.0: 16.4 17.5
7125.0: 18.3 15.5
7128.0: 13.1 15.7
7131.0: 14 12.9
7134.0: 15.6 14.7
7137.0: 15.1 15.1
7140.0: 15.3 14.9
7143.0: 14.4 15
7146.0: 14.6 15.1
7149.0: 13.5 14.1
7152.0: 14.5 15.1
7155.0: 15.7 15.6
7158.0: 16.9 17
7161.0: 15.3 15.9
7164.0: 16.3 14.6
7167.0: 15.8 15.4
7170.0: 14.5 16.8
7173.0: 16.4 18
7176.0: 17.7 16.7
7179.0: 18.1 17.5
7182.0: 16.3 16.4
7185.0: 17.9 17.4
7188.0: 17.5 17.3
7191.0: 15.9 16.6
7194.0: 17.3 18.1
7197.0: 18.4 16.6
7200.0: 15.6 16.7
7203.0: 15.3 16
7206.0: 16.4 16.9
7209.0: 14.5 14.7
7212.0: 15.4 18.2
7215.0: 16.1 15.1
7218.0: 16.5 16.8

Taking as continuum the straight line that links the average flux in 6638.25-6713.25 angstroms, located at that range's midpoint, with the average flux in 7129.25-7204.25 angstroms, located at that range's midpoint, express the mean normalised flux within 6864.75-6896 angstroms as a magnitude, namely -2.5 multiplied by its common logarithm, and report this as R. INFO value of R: 0.09 mag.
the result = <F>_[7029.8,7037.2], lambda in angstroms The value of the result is 18.3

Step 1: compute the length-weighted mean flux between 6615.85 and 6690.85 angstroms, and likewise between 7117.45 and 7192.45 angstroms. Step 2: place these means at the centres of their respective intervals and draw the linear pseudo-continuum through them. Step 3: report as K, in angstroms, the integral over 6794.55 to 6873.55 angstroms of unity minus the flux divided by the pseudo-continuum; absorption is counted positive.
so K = 6.8 angstroms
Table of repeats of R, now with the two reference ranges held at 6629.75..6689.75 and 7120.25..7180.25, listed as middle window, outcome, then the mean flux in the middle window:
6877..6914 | 0.04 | 15.4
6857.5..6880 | 0.11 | 14.5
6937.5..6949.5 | -0.05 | 16.8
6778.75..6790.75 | 0.09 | 15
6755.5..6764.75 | 0.05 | 15.6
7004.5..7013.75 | -0.10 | 17.4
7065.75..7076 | -0.08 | 16.9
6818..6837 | 0.08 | 15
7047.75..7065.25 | -0.13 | 17.8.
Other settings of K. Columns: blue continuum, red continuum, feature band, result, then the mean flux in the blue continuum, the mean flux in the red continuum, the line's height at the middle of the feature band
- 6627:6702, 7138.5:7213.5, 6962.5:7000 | -3.35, 16.5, 16.1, 16.2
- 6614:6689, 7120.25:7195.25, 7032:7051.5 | -3.26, 16.9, 15.9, 16.1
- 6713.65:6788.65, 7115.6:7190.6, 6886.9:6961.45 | -2.68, 15.5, 15.9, 15.6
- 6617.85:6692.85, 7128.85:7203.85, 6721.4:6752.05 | 1.91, 16.7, 15.9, 16.6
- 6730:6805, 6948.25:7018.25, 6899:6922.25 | 1.89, 15.5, 17.7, 16.9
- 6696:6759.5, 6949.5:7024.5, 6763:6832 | 4.00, 15.7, 17.7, 16.2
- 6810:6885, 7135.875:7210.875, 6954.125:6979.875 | -4.34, 14.9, 16.1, 15.3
